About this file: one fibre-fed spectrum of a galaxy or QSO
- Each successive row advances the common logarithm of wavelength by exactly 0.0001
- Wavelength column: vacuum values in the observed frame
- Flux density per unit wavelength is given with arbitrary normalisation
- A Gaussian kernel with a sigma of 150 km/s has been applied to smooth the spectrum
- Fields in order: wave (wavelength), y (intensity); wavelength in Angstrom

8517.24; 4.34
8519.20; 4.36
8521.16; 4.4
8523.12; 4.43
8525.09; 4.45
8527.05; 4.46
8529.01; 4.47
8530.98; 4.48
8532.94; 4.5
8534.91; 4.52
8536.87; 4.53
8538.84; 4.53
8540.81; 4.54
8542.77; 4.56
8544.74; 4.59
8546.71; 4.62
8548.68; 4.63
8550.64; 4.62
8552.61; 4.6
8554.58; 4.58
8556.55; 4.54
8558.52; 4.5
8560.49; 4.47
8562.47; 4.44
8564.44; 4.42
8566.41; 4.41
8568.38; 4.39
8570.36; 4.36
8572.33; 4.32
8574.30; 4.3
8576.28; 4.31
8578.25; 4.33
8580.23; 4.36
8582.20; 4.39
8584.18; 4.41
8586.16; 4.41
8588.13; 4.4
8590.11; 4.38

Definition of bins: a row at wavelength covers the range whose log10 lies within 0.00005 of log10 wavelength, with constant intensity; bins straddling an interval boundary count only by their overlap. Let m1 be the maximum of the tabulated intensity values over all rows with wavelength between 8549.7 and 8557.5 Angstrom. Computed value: 4.62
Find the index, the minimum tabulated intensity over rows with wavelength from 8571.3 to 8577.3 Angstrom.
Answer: 4.3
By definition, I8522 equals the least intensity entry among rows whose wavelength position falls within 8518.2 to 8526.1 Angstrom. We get 4.36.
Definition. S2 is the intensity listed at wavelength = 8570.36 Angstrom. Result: 4.36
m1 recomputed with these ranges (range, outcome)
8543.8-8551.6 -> 4.63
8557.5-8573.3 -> 4.5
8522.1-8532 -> 4.48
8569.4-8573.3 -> 4.36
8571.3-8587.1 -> 4.41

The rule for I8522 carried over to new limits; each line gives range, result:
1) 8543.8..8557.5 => 4.54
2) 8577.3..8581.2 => 4.33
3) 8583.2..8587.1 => 4.41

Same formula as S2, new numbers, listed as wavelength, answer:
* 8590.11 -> 4.38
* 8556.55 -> 4.54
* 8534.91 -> 4.52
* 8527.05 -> 4.46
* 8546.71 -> 4.62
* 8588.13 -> 4.4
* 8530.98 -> 4.48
